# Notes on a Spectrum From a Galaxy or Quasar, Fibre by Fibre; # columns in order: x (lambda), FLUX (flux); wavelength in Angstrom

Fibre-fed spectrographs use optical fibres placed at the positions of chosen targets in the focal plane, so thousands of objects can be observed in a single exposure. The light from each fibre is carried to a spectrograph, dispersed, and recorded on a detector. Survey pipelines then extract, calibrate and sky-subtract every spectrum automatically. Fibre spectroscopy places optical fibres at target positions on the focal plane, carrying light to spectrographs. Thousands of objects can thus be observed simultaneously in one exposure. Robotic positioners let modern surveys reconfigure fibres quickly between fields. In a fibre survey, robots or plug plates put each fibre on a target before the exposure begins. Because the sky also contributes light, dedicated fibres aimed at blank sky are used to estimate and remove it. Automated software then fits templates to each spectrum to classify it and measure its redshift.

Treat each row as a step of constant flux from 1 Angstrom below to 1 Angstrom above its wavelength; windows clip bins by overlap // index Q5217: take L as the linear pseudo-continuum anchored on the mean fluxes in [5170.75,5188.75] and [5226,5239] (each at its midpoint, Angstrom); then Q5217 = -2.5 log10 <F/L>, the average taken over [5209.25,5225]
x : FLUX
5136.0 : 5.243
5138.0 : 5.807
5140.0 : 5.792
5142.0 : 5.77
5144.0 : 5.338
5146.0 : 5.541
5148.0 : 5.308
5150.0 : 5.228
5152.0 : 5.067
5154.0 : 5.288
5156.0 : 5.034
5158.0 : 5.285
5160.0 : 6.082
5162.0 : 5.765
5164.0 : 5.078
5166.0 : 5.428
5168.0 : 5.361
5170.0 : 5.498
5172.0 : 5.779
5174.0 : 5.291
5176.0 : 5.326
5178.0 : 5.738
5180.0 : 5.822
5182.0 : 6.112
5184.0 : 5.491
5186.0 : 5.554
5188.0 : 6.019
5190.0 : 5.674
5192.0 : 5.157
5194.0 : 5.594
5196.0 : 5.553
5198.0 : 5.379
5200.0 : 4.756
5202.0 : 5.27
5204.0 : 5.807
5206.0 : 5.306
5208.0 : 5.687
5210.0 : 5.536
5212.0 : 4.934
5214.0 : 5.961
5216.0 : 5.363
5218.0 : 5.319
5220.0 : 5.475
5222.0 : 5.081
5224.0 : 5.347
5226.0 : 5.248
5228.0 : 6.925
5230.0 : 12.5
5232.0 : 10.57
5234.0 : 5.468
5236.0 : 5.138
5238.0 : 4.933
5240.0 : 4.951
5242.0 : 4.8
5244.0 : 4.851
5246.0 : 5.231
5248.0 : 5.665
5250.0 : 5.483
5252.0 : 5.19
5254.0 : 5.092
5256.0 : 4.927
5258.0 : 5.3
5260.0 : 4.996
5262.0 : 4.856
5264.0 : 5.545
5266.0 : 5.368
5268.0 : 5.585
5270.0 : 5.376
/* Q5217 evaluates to 0.27 mag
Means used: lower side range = 5.67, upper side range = 7.41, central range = 5.37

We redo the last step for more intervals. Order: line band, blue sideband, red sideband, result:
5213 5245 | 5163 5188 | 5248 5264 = -0.15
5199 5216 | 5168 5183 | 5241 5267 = 0.01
